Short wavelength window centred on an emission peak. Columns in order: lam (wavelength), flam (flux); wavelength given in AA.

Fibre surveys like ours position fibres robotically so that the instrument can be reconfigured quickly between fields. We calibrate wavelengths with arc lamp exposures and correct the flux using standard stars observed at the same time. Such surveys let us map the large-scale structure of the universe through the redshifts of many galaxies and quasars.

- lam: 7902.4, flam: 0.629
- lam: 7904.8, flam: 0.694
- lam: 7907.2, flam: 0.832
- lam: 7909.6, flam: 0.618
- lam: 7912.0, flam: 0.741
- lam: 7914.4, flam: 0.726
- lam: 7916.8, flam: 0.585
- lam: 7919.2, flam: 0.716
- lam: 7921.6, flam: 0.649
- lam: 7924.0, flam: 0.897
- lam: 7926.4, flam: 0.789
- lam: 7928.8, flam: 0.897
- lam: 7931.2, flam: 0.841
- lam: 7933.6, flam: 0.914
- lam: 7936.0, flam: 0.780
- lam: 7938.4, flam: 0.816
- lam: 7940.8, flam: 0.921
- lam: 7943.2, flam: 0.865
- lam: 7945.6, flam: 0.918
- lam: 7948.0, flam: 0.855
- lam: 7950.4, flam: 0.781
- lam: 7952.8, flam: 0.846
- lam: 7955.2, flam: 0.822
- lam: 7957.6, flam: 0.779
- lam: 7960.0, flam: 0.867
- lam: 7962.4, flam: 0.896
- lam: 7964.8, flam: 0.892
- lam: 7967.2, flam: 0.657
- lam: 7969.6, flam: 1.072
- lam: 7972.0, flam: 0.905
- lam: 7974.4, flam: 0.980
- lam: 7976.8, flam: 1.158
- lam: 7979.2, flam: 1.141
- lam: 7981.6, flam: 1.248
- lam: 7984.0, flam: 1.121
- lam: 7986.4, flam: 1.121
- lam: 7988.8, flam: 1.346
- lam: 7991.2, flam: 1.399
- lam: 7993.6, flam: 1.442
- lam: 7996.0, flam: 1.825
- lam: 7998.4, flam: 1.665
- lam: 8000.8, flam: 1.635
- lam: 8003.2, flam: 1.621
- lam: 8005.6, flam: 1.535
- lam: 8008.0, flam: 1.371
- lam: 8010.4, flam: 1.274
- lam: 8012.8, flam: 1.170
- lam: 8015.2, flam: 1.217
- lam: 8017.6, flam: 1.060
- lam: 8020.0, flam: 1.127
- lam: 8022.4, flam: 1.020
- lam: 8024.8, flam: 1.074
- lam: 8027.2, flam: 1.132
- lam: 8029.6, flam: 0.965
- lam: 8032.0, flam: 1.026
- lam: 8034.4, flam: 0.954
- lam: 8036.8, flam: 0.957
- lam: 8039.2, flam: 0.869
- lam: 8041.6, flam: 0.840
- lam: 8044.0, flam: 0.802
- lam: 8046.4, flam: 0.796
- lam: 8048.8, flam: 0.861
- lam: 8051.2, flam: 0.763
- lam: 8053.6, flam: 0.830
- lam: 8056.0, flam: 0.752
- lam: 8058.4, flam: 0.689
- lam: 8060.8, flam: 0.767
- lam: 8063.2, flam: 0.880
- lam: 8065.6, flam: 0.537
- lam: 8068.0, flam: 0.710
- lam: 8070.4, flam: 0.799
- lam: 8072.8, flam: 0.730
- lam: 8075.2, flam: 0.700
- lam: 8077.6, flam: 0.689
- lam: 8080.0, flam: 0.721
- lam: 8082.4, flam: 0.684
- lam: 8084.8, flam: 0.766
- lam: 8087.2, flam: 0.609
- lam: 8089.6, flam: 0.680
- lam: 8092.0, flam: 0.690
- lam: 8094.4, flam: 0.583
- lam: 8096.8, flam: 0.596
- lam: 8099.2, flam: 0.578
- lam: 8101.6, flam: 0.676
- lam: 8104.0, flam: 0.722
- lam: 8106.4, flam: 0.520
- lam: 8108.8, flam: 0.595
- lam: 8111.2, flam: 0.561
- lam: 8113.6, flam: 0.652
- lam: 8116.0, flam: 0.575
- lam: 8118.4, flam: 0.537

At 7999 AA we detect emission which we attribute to C III] 1909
